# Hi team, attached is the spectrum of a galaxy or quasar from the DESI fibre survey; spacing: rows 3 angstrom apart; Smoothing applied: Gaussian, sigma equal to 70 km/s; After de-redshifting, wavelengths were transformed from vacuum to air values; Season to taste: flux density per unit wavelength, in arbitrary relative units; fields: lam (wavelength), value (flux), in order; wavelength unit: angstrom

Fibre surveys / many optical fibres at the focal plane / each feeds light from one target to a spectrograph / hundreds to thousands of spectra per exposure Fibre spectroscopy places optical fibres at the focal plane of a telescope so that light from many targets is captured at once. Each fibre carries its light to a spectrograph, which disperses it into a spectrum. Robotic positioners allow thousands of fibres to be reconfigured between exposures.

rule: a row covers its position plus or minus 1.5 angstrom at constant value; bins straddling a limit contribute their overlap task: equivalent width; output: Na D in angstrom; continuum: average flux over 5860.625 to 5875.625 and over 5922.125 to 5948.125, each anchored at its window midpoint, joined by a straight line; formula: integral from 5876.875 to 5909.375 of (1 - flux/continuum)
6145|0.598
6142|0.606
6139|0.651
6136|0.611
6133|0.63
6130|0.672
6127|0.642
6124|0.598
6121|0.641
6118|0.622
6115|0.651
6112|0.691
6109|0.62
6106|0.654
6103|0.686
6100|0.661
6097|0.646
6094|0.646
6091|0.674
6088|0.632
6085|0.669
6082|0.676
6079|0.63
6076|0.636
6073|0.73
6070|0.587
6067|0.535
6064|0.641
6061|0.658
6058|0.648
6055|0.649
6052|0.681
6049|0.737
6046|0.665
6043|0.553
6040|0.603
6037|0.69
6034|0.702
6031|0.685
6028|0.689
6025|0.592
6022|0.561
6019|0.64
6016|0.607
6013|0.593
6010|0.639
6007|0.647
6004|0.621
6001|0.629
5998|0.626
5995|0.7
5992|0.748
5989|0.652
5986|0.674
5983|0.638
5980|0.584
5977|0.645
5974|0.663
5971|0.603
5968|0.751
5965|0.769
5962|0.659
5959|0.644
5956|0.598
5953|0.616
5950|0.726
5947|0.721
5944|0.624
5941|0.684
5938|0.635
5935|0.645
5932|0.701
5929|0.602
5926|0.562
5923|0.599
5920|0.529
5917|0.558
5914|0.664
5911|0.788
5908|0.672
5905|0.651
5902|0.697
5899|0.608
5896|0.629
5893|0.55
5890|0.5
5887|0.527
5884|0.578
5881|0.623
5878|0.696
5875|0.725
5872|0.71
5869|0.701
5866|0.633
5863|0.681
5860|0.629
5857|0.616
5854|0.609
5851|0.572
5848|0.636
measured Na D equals 2.8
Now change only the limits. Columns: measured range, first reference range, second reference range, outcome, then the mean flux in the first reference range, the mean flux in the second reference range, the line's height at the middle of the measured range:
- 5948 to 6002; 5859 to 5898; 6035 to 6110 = -2.07 angstrom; 0.629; 0.649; 0.639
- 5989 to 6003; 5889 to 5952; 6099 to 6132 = -0.66 angstrom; 0.636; 0.648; 0.641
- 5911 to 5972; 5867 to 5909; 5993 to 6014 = -1.16 angstrom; 0.633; 0.64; 0.636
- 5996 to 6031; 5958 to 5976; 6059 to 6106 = 2.19 angstrom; 0.682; 0.647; 0.668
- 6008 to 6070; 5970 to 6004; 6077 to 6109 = 1.48 angstrom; 0.65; 0.655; 0.653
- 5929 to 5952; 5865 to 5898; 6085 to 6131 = -1.44 angstrom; 0.624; 0.649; 0.631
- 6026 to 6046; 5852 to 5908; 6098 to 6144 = -0.46 angstrom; 0.632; 0.642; 0.638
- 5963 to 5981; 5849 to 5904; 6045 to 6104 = -0.88 angstrom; 0.627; 0.654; 0.64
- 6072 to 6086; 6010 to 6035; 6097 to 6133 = -0.52 angstrom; 0.633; 0.648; 0.642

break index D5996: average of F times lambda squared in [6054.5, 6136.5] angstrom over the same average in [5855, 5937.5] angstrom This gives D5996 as 1.09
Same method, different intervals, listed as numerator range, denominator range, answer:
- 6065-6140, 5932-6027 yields 1.03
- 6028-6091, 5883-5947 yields 1.10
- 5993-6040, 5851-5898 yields 1.08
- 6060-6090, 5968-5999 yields 1.00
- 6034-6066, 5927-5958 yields 1.04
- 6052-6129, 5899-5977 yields 1.04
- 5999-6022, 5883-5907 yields 1.09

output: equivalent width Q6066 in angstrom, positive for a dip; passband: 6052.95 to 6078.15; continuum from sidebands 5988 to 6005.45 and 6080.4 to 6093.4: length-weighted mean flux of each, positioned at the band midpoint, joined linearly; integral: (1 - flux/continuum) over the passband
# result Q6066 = 1.0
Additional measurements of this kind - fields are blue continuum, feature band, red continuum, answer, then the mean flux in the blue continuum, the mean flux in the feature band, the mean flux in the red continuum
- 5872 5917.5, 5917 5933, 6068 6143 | 1.1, 0.635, 0.592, 0.646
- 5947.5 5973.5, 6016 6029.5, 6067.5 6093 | 0.8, 0.672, 0.619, 0.649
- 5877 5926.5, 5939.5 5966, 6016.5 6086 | -1.9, 0.614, 0.669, 0.645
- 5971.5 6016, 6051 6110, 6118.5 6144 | -1.1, 0.645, 0.648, 0.63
